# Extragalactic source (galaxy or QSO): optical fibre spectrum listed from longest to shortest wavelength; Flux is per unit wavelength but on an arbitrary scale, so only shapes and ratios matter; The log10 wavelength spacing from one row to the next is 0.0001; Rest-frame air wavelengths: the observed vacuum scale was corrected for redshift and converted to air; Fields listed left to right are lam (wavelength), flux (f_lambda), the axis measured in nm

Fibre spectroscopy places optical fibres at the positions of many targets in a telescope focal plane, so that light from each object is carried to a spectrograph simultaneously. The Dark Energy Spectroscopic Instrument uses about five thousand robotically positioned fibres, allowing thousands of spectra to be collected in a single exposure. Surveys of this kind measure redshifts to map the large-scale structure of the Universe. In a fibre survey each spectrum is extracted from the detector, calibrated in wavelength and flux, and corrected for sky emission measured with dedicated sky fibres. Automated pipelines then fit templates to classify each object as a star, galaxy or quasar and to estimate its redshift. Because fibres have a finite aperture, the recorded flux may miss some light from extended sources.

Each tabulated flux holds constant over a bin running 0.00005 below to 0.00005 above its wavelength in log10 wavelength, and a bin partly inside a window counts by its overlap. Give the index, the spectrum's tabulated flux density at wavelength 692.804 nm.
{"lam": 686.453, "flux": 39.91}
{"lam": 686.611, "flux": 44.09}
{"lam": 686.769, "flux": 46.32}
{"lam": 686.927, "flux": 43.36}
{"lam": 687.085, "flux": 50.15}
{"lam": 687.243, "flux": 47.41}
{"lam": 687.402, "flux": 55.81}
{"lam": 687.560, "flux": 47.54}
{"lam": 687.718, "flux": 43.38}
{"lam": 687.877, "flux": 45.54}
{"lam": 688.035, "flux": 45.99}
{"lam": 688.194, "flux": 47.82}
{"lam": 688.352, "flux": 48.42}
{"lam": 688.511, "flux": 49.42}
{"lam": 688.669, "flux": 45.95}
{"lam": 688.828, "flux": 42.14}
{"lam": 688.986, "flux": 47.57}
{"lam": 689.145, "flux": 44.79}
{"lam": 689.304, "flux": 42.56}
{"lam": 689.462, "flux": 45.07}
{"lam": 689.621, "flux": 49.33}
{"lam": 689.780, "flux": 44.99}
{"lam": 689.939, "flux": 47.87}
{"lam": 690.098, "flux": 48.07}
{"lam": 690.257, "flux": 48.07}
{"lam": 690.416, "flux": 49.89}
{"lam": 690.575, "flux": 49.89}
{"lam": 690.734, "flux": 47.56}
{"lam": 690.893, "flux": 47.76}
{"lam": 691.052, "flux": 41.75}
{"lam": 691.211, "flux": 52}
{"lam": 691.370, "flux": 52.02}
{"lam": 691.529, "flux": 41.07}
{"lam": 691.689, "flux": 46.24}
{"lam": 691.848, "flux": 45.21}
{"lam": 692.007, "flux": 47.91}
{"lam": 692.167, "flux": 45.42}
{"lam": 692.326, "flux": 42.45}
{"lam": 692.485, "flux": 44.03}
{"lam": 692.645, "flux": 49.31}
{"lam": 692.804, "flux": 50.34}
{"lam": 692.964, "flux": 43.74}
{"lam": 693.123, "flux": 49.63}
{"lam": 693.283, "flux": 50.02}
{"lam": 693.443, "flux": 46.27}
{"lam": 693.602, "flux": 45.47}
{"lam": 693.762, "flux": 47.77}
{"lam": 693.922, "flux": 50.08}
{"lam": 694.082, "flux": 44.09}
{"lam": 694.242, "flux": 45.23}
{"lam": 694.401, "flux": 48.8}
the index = 50.34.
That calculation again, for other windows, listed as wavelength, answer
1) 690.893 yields 47.76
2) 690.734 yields 47.56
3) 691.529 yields 41.07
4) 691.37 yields 52.02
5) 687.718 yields 43.38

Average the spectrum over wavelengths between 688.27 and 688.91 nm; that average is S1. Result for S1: 46.6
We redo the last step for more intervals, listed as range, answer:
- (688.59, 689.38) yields 44.6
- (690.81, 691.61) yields 46.9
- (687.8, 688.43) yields 47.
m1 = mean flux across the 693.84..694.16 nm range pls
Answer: 47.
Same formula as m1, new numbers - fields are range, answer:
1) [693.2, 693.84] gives 47.4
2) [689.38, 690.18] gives 47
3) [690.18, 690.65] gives 49.3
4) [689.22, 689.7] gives 45.7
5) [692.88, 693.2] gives 46.7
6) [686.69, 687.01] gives 45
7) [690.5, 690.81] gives 48.7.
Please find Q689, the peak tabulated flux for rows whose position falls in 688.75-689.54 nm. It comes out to 47.57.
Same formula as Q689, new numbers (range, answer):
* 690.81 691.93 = 52.02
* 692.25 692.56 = 44.03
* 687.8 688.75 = 49.42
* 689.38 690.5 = 49.89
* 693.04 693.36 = 50.02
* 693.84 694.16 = 50.08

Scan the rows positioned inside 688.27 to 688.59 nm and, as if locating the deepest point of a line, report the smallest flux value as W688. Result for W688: 48.42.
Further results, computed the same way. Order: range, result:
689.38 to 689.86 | 44.99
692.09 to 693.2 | 42.45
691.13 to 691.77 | 41.07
